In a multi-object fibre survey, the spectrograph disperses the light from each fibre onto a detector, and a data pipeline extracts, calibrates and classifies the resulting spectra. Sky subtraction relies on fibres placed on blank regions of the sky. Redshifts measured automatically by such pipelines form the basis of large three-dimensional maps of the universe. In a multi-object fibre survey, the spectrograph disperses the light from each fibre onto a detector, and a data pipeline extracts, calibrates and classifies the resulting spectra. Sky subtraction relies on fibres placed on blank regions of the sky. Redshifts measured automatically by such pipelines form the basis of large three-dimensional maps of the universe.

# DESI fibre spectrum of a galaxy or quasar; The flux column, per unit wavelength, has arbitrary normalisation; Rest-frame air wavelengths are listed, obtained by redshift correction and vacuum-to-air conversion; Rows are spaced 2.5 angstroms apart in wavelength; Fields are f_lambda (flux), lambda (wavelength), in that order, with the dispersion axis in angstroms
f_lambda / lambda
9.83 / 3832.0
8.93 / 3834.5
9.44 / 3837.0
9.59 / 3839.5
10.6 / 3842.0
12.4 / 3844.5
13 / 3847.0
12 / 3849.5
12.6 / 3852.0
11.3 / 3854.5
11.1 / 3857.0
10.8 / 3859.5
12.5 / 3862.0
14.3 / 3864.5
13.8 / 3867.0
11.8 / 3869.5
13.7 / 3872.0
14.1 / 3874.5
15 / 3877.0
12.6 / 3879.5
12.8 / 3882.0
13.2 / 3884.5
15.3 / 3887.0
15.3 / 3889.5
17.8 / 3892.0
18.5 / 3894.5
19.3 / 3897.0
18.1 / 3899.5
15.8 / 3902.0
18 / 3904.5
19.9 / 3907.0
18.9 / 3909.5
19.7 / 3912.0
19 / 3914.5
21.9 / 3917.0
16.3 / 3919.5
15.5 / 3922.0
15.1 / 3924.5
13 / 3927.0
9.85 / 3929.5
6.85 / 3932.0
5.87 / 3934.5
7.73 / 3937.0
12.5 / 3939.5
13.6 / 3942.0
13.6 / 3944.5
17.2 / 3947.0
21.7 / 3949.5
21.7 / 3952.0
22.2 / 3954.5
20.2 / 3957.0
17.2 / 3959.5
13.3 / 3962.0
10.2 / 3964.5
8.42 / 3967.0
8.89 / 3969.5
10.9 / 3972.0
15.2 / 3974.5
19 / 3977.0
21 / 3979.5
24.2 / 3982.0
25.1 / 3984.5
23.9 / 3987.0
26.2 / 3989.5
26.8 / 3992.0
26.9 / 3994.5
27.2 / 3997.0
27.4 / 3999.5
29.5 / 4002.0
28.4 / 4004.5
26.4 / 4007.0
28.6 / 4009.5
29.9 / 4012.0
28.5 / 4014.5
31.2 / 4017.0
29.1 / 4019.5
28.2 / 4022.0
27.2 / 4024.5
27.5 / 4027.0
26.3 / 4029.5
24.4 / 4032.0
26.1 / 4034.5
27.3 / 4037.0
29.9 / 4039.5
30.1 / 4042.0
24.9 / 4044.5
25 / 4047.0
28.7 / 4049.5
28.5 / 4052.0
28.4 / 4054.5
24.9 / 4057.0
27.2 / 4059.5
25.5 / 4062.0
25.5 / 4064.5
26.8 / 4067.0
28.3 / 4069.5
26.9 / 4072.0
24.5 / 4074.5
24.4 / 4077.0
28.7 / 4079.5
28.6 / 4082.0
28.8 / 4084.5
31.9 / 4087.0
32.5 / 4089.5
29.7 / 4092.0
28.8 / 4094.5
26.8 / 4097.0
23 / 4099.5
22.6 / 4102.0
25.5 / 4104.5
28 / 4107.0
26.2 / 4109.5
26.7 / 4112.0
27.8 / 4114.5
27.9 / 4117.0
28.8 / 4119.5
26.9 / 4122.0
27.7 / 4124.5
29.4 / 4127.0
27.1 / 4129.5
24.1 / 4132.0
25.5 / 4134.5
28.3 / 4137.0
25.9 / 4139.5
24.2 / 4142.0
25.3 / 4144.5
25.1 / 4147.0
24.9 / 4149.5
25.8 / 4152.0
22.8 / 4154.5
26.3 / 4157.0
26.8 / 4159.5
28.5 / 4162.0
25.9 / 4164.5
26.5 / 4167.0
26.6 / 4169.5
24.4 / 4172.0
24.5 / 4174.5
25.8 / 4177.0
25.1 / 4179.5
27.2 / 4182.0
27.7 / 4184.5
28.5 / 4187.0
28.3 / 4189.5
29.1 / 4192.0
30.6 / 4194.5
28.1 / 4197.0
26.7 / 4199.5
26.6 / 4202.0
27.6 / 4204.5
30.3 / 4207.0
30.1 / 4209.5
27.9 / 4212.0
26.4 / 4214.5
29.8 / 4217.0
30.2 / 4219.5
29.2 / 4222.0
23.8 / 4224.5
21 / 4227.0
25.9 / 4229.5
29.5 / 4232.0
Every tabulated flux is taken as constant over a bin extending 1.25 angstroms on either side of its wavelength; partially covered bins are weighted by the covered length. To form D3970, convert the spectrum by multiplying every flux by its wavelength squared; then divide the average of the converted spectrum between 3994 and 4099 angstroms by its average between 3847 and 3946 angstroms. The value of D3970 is 2.1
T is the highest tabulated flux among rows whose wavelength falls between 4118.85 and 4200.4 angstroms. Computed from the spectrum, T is 30.6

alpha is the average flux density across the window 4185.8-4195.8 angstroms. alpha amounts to 29.1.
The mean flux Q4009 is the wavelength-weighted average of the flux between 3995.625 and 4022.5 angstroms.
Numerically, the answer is 28.6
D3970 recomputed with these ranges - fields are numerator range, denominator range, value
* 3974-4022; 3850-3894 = 2.08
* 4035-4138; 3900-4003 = 1.64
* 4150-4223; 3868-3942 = 2.11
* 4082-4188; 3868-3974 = 1.97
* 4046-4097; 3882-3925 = 1.73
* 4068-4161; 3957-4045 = 1.19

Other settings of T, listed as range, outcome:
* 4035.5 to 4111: 32.5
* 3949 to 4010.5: 29.5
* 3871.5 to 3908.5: 19.9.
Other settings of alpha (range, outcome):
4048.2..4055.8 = 28.5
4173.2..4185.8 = 26.1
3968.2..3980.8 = 15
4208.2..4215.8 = 28.2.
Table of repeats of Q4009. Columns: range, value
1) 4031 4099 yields 27.5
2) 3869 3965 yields 15.6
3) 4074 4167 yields 26.8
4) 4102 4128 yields 27.2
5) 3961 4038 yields 23.7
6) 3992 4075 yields 27.4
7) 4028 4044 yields 27.2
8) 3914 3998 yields 17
